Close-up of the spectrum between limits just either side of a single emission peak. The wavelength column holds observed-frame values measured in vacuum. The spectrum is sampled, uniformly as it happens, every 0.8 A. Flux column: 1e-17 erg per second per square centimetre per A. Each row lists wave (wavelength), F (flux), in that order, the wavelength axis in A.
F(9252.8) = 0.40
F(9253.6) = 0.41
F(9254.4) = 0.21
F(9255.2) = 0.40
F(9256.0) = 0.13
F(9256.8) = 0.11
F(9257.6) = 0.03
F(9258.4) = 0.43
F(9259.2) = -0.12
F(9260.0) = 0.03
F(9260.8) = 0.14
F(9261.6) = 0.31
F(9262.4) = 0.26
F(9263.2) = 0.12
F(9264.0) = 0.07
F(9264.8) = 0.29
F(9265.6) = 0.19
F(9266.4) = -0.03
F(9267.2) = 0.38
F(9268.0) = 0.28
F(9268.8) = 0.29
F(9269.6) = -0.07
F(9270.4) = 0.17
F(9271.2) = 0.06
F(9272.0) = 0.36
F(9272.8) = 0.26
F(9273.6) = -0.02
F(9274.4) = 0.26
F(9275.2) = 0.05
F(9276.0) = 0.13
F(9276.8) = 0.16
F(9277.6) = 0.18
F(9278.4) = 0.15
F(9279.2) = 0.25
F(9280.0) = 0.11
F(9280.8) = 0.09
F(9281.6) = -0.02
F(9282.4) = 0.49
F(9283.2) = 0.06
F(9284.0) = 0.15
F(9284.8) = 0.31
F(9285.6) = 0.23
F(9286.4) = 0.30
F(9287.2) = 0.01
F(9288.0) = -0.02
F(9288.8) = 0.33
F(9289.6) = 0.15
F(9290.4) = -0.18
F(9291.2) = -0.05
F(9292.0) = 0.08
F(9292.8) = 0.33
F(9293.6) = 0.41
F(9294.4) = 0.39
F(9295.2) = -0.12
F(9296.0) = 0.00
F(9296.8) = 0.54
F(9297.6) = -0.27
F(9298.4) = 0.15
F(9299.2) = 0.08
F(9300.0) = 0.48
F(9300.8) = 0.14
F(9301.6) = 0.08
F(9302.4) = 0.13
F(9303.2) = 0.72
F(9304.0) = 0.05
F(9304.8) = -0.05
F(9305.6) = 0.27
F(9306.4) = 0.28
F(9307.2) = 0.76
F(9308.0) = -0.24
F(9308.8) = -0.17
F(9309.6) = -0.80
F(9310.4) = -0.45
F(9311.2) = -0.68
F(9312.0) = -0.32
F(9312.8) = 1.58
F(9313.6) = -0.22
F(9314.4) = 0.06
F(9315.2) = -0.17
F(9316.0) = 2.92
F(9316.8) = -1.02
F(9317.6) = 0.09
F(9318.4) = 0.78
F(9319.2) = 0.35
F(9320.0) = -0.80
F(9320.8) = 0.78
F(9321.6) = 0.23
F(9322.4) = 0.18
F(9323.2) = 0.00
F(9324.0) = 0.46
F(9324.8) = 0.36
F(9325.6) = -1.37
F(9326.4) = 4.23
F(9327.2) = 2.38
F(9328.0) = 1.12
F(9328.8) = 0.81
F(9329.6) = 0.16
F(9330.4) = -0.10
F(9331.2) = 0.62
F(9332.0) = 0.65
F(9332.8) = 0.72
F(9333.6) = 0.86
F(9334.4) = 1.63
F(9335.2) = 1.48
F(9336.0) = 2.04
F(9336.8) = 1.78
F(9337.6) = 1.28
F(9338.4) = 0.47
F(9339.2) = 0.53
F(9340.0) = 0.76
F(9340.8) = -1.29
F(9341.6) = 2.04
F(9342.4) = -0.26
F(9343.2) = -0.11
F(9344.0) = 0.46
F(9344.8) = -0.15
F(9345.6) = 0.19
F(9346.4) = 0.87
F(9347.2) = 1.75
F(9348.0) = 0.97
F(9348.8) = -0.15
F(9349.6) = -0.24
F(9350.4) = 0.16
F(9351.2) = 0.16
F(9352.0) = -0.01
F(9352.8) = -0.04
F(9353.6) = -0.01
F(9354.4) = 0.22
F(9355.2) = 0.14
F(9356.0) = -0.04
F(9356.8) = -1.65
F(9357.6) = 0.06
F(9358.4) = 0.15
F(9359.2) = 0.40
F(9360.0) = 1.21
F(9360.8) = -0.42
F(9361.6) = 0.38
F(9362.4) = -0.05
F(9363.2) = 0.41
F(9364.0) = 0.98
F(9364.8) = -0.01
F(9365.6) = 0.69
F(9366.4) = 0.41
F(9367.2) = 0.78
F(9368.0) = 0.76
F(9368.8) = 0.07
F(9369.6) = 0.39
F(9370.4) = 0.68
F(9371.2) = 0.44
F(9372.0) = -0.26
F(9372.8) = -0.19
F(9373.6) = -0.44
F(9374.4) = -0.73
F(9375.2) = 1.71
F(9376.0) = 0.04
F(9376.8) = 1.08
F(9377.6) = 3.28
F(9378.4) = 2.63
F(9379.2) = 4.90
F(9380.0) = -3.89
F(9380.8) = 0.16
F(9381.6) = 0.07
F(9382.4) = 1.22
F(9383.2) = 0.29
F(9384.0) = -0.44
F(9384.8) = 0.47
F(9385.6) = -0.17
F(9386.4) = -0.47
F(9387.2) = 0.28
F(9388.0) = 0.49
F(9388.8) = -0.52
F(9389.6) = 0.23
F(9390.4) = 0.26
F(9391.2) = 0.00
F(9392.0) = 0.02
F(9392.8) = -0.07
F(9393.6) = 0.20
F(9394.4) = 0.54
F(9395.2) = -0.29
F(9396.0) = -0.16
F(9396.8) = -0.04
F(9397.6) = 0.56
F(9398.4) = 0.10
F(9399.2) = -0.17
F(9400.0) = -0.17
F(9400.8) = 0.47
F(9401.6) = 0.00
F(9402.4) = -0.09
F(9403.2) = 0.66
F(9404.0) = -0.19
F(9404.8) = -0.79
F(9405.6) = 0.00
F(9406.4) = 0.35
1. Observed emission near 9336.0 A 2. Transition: Hbeta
